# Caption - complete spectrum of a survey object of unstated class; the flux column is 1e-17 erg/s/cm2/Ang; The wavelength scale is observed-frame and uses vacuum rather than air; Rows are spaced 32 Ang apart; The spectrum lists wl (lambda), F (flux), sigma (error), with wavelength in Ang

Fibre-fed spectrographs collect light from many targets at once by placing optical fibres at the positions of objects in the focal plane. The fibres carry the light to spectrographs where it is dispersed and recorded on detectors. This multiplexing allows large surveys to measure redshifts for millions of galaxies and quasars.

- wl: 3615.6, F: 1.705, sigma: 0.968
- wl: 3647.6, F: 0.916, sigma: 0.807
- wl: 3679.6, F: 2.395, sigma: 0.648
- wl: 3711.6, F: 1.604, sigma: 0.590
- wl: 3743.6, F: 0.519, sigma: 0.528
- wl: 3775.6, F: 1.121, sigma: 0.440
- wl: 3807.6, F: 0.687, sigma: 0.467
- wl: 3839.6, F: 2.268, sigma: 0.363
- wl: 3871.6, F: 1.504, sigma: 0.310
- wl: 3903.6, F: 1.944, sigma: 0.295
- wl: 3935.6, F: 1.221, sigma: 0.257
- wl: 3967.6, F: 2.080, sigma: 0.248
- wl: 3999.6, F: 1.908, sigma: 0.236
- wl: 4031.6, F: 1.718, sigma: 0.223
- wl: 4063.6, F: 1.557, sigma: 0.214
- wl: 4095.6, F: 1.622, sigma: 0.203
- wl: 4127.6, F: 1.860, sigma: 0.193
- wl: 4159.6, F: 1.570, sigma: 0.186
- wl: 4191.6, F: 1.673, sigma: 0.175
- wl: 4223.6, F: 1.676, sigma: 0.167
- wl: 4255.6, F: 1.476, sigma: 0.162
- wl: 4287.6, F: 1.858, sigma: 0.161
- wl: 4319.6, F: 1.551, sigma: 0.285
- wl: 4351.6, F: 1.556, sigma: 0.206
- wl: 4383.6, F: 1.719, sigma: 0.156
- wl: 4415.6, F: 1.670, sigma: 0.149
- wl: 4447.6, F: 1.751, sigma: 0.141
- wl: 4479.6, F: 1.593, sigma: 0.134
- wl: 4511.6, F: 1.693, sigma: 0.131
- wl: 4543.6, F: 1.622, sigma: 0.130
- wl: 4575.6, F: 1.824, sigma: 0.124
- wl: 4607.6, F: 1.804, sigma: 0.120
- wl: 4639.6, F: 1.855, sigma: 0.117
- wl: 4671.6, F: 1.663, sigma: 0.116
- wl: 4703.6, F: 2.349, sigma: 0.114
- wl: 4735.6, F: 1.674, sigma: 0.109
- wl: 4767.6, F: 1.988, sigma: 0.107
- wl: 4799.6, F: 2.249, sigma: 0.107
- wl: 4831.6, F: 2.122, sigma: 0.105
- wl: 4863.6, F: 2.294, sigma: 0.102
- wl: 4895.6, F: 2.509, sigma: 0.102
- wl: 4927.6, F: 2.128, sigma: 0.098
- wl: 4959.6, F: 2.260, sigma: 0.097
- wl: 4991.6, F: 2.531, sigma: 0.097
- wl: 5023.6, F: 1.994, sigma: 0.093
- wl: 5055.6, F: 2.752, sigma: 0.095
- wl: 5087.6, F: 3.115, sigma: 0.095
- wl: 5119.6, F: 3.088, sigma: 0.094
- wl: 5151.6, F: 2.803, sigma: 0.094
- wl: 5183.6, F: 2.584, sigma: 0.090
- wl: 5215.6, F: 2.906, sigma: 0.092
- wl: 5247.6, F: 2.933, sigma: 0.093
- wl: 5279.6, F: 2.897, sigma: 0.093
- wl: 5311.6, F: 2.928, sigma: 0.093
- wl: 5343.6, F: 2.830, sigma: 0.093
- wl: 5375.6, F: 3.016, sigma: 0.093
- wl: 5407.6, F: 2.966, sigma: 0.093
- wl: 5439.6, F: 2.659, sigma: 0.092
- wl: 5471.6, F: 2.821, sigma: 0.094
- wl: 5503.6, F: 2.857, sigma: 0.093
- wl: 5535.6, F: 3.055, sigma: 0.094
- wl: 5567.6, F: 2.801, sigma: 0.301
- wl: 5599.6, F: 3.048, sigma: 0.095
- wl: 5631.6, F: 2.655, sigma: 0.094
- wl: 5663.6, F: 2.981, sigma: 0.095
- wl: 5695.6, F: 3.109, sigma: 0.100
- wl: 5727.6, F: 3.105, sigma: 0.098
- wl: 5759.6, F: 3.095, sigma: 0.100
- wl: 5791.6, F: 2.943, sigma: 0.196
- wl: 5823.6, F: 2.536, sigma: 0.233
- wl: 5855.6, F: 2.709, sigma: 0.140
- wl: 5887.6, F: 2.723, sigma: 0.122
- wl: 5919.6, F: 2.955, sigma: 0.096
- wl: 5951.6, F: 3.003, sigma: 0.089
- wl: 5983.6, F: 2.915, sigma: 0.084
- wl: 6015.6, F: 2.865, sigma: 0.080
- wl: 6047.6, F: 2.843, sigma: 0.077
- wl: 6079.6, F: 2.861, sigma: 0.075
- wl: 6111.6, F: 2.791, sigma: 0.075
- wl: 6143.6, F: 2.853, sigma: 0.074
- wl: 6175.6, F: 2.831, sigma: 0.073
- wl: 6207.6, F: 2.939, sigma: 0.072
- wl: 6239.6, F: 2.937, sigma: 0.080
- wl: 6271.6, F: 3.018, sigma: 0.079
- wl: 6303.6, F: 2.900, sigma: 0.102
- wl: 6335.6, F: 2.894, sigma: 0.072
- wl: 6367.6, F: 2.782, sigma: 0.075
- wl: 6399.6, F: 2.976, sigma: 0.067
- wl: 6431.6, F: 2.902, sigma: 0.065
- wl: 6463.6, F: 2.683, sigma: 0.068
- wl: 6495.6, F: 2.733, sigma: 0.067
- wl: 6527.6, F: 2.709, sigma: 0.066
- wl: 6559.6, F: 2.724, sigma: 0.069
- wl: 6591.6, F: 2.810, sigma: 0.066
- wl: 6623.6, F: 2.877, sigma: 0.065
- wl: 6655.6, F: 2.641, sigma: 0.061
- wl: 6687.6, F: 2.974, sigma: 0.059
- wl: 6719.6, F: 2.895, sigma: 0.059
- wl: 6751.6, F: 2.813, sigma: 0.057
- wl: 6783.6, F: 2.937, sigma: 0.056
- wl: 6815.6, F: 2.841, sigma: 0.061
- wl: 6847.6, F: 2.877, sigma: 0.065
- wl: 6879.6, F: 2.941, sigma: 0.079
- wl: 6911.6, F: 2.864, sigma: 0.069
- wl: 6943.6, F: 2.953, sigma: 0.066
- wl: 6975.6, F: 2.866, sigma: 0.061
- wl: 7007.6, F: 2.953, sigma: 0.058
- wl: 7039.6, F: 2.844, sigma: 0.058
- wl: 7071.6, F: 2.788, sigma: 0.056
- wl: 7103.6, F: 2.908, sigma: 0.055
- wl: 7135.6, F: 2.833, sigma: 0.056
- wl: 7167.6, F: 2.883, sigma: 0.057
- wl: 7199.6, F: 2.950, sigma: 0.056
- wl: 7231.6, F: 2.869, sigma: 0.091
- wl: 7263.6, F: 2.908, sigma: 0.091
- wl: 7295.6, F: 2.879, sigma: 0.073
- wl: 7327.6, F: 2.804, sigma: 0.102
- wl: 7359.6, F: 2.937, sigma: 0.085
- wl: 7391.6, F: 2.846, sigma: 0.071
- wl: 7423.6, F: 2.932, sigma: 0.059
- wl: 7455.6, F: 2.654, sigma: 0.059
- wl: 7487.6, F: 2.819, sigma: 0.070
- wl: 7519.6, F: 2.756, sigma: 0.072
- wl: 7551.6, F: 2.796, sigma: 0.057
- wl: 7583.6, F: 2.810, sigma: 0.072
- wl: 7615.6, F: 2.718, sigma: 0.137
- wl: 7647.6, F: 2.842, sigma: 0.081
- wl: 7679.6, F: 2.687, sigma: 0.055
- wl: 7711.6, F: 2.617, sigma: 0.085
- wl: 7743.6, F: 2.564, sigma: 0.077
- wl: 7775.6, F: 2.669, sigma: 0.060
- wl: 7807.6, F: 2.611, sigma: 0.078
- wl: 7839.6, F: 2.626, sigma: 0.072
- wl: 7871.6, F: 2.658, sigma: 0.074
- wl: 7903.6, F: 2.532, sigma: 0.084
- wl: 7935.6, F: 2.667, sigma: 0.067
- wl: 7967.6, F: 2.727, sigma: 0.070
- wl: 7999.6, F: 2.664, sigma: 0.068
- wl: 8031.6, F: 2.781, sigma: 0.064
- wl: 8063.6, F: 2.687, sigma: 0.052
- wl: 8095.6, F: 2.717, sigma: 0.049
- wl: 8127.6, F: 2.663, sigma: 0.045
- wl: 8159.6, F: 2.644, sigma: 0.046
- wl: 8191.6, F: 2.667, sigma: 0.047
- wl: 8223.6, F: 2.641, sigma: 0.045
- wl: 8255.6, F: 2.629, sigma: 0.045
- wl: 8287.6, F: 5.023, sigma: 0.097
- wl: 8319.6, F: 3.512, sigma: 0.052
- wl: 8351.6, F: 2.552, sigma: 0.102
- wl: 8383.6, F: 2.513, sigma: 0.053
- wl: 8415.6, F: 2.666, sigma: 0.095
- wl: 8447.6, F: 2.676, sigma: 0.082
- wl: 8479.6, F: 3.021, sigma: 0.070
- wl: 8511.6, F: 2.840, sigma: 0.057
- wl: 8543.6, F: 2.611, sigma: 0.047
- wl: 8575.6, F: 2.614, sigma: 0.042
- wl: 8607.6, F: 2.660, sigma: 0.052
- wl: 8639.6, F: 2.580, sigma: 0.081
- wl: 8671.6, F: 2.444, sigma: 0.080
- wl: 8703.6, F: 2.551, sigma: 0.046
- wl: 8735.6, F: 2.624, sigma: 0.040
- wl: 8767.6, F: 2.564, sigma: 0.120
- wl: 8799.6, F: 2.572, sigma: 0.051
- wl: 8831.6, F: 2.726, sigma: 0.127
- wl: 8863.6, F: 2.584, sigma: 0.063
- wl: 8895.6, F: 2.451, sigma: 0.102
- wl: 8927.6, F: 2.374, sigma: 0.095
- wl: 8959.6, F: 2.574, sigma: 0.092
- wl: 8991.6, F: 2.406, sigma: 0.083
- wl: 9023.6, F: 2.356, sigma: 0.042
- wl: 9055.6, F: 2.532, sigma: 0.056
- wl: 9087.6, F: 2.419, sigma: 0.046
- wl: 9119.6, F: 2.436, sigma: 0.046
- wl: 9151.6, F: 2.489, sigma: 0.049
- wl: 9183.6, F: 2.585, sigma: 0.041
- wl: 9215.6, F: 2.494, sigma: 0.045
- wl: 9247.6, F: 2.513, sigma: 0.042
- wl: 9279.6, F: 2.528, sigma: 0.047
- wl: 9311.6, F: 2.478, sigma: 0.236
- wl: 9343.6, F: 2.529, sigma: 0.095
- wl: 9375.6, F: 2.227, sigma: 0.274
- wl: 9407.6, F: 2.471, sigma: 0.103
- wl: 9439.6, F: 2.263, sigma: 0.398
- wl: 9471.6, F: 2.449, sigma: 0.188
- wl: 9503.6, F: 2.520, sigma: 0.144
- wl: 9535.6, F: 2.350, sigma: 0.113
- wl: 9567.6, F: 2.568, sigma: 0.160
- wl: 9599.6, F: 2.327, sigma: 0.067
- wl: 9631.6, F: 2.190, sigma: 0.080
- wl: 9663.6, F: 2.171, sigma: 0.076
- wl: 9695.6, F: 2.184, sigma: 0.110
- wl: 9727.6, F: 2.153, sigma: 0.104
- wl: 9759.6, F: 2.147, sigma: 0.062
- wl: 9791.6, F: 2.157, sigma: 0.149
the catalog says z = 0.264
